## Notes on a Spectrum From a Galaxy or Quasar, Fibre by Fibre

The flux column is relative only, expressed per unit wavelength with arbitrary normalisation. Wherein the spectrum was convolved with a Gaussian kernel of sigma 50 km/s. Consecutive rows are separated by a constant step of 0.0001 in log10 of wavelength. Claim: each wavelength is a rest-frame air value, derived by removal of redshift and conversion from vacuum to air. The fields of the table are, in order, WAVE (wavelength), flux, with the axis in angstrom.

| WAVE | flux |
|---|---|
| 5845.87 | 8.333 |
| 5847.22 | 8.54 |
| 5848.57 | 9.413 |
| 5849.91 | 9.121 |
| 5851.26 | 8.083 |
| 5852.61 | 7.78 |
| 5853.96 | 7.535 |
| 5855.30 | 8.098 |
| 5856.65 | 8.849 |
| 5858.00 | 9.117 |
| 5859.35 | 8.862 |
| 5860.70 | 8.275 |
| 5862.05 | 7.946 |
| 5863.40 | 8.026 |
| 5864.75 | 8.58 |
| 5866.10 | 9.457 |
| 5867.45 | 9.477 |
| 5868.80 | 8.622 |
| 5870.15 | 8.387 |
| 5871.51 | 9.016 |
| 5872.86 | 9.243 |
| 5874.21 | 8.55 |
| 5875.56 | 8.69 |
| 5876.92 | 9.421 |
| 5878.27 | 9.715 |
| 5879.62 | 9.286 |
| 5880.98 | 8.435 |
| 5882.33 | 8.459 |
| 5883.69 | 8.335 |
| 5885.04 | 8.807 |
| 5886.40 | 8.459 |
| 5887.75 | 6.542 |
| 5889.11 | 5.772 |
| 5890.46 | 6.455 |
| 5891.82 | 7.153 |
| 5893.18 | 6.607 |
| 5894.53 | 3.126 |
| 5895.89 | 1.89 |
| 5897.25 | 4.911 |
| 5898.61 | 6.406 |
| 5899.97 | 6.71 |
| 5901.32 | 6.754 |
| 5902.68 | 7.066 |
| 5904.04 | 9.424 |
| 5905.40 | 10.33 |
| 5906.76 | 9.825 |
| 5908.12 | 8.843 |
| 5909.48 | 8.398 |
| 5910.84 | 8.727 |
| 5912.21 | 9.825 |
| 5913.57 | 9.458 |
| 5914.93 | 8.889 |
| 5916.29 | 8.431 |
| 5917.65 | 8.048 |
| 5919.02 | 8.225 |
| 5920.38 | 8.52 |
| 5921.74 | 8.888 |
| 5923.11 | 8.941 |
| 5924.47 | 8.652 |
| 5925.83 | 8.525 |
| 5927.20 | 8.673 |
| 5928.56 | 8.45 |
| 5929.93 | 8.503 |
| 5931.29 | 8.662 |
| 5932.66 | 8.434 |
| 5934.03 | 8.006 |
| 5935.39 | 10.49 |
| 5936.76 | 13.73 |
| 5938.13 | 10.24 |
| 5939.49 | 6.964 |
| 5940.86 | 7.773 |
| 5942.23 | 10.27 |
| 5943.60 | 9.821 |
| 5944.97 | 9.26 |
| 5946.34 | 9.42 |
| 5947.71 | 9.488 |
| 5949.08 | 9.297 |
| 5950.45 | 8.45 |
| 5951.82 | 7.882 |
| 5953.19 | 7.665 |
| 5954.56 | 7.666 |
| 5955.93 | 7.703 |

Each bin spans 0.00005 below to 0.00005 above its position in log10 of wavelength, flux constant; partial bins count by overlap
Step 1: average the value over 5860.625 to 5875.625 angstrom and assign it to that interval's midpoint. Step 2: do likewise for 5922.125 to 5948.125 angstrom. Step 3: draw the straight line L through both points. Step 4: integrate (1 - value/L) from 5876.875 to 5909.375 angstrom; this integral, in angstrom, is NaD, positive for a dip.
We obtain 5.3 angstrom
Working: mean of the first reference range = 8.71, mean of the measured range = 7.43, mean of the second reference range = 9.17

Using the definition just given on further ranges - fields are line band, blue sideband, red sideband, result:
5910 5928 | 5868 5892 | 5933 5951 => 0.6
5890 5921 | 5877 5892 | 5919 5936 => 3.0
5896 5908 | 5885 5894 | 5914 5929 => 0.3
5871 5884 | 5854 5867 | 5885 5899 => -3.4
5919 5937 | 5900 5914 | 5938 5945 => -0.2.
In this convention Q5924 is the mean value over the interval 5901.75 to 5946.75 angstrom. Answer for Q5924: 9.01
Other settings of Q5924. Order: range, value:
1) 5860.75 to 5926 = 8.09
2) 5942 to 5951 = 9.4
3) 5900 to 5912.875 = 8.69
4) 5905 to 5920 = 8.96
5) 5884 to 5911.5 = 7.13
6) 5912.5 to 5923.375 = 8.71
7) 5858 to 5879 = 8.83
